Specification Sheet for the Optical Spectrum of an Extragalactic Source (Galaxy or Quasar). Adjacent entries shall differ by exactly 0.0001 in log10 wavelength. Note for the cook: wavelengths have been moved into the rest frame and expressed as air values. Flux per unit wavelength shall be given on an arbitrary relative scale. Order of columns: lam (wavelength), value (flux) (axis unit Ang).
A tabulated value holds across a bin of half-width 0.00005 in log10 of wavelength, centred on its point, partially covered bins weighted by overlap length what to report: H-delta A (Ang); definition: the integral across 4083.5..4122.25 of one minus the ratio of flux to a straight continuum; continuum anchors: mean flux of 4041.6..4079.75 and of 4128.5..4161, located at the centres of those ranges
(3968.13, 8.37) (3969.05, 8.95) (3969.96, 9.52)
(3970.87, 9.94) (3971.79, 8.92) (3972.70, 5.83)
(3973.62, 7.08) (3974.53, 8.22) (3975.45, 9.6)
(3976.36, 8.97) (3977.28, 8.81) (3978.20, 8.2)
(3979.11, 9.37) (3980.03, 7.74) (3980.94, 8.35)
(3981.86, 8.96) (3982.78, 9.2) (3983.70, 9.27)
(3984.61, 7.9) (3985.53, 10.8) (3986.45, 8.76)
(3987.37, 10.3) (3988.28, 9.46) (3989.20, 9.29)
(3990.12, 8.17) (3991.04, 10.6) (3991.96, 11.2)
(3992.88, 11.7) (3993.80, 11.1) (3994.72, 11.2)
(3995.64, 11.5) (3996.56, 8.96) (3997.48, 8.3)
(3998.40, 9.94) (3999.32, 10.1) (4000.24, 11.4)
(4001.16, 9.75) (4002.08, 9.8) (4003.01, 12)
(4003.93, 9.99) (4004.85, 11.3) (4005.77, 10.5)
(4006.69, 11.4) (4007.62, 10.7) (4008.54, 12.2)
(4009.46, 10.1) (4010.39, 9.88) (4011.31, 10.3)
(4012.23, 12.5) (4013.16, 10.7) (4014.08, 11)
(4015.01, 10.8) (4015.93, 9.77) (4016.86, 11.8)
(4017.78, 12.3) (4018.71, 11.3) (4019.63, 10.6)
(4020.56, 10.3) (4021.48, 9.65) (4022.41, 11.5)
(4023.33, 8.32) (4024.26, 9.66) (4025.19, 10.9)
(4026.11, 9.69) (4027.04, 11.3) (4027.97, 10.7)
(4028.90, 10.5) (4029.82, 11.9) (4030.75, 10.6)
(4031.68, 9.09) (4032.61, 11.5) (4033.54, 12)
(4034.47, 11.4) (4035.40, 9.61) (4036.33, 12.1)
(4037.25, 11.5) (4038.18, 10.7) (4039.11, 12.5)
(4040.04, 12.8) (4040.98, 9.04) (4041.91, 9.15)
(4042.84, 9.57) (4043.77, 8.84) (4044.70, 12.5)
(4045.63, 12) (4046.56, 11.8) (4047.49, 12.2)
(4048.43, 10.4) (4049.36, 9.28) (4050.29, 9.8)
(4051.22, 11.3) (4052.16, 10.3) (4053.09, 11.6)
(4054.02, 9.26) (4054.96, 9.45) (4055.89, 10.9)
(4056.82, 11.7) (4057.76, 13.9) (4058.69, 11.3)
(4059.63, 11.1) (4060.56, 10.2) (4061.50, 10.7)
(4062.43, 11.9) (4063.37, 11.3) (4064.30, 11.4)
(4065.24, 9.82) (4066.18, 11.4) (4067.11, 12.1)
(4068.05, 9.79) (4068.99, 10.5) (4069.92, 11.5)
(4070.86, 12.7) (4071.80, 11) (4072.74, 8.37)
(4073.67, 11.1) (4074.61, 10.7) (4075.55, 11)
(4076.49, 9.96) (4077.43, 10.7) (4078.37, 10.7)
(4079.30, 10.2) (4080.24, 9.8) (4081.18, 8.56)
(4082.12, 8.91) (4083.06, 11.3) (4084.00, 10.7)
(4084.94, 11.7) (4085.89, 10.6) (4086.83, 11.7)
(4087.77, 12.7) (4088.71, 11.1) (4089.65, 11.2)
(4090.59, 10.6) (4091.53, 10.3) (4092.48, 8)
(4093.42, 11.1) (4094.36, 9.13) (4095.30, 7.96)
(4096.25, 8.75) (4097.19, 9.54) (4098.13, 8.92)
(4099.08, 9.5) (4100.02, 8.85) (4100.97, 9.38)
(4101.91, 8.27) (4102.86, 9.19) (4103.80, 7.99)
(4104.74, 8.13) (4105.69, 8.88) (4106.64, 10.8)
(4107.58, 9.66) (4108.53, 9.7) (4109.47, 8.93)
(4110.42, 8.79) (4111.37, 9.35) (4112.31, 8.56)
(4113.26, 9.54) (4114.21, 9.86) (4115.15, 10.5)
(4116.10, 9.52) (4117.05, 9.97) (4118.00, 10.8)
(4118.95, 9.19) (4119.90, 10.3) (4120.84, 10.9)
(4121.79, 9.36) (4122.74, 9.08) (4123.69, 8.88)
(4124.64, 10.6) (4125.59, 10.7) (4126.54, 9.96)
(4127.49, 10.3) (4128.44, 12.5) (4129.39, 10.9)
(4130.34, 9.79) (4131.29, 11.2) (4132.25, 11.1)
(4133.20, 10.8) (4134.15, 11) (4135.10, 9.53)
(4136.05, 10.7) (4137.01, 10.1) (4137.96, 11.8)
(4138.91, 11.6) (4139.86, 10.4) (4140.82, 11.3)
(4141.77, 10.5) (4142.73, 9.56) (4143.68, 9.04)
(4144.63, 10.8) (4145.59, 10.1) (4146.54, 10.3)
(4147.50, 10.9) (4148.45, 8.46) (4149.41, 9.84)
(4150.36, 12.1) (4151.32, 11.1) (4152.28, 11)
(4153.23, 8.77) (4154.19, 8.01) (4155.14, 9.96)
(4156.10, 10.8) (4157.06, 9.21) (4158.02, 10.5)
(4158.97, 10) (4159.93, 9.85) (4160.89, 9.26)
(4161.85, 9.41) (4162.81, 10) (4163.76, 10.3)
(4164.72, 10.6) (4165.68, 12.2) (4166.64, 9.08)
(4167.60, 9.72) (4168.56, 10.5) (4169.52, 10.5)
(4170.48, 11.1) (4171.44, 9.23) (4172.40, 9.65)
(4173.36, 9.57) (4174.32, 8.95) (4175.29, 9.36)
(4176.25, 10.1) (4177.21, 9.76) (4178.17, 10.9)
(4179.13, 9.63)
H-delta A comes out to 3.0 Ang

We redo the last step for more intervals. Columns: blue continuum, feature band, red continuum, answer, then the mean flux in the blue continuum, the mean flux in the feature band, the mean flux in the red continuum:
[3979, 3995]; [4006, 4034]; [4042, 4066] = -1.4 Ang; 9.62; 10.8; 10.9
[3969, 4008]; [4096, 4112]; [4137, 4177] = 1.4 Ang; 9.61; 9.1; 10.1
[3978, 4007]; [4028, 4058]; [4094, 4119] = -4.0 Ang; 9.9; 10.9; 9.25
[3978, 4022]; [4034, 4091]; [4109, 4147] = -3.5 Ang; 10.2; 10.9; 10.2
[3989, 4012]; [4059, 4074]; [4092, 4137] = -1.3 Ang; 10.5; 10.9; 9.71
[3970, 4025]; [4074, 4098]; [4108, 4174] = -0.5 Ang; 9.96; 10.3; 10.1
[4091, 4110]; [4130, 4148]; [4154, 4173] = -1.6 Ang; 9.15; 10.6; 10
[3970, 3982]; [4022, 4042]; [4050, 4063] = -1.1 Ang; 8.49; 10.8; 11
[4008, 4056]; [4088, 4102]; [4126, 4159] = 1.3 Ang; 10.7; 9.6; 10.4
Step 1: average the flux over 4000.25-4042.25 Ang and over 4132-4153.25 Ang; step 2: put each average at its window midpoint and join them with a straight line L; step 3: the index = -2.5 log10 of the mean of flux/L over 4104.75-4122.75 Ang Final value 0.10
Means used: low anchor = 10.8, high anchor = 10.5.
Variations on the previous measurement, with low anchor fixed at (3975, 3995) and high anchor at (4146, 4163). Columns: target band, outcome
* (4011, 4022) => -0.14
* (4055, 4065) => -0.17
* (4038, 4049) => -0.14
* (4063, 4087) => -0.10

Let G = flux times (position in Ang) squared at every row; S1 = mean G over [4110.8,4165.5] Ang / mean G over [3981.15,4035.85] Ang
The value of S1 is 1.04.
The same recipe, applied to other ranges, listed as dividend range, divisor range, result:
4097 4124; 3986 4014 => 0.95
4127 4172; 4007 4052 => 1.02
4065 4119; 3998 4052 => 0.96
